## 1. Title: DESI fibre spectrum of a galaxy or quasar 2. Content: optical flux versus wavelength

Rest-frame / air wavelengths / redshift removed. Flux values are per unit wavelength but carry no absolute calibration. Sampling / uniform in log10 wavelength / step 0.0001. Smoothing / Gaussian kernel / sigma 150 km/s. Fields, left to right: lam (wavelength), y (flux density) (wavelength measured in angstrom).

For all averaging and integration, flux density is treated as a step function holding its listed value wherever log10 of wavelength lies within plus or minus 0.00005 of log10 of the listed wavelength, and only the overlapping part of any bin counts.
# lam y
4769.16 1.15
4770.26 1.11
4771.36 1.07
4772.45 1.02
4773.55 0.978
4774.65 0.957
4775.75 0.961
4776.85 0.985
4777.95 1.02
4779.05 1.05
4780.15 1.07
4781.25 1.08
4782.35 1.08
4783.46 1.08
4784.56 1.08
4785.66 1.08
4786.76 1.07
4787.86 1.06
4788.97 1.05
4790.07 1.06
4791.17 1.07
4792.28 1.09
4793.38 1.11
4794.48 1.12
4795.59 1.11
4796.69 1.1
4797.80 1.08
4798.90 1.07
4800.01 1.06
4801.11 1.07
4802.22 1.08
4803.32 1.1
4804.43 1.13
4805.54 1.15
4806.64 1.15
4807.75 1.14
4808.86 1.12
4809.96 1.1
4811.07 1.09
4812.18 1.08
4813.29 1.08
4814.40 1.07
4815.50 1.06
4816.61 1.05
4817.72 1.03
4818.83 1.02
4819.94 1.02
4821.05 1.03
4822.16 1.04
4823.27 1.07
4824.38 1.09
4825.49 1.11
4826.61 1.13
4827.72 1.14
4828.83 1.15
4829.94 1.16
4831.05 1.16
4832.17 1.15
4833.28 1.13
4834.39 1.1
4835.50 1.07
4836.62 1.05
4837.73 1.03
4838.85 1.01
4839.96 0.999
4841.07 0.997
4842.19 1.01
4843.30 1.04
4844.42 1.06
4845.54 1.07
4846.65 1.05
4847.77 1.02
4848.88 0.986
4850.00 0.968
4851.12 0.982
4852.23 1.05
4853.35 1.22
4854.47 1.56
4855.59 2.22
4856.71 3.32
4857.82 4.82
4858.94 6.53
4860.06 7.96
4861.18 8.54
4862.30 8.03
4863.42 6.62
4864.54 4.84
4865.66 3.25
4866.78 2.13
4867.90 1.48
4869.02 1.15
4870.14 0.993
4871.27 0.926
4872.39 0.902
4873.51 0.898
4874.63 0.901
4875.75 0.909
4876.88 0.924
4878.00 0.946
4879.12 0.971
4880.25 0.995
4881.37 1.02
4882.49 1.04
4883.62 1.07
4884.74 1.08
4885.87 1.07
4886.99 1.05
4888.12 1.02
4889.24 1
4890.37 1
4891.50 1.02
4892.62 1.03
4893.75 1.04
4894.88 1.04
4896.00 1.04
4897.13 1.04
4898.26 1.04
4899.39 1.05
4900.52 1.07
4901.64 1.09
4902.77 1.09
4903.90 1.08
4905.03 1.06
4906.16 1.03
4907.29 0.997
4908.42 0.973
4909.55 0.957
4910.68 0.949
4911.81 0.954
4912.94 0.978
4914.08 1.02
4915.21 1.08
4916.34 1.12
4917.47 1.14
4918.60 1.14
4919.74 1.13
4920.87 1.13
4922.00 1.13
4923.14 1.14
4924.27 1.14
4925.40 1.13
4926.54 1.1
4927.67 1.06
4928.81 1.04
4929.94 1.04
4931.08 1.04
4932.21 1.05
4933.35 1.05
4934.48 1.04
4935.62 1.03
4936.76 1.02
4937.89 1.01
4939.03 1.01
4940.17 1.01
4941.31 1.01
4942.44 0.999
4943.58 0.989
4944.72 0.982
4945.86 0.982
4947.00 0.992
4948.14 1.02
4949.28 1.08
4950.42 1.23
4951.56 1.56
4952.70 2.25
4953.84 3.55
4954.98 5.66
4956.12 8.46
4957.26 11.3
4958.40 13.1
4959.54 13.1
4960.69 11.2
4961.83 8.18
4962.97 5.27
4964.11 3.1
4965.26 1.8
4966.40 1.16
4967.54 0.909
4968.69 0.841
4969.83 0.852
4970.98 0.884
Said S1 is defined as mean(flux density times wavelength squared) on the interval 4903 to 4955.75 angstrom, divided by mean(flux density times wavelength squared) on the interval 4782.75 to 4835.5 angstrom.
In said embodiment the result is 1.22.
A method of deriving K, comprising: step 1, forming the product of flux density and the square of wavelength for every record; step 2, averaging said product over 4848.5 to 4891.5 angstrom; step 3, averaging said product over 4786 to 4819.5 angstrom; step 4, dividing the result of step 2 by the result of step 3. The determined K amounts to 2.14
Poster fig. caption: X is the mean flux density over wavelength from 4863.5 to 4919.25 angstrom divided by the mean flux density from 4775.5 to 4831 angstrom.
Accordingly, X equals 1.13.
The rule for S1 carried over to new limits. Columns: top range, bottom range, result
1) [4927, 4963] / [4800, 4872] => 1.89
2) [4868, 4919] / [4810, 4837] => 0.97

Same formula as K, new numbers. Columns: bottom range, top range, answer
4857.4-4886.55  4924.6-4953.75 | 0.44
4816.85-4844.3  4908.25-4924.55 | 1.03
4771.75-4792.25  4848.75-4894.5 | 2.17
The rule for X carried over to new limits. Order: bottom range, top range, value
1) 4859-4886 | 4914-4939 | 0.43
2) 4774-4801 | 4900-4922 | 0.99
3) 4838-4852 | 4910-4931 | 1.06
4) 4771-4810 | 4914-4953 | 1.03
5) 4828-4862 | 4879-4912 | 0.51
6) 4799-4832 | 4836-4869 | 2.43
